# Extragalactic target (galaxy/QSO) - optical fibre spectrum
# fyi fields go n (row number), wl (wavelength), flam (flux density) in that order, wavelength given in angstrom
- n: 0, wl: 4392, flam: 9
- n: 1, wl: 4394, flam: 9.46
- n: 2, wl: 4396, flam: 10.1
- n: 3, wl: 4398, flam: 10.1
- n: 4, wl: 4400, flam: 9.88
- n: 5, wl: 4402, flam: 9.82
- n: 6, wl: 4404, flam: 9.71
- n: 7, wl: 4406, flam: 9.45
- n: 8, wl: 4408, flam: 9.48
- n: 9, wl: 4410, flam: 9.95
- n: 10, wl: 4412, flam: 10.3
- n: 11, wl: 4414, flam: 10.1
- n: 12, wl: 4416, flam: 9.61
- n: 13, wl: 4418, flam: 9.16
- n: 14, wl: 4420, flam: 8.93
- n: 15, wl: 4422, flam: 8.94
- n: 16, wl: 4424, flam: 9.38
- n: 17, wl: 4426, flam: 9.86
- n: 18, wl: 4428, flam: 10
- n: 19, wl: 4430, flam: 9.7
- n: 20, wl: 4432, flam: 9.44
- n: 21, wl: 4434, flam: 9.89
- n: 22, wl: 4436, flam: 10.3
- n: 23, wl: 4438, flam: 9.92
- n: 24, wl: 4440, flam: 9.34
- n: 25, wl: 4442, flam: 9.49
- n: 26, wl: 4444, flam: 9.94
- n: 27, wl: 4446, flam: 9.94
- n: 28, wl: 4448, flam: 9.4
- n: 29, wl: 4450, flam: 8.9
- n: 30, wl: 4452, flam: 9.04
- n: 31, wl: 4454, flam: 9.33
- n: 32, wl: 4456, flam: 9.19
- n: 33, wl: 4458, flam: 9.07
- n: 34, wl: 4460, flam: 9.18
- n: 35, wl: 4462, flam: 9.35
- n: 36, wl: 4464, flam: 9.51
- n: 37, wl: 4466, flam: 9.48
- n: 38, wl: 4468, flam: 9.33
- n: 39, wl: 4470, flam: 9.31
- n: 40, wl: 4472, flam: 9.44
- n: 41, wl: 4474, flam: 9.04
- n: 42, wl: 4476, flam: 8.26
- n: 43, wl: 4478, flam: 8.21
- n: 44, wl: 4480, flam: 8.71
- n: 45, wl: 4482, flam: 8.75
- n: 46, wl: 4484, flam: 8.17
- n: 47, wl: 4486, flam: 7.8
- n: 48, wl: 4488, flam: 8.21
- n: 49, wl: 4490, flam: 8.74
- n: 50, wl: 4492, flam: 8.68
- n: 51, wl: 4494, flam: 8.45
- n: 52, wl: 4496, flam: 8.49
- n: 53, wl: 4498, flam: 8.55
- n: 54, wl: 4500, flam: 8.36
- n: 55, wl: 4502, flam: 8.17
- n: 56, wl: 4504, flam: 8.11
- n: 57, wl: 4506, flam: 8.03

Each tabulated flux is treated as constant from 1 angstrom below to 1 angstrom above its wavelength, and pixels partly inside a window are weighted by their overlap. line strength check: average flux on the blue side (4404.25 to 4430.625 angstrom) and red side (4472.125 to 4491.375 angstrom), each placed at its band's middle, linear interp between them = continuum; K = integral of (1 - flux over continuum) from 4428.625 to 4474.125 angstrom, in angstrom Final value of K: -2.3 angstrom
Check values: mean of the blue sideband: 9.61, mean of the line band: 9.47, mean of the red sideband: 8.48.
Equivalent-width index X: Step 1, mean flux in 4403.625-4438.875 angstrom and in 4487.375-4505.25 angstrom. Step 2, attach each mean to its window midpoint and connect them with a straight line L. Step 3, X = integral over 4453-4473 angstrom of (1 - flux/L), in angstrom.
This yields -0.8 angstrom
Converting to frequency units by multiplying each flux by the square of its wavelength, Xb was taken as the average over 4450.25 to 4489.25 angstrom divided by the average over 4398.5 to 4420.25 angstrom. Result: 0.94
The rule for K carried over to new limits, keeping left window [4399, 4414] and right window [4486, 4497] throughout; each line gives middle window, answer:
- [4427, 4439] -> -0.6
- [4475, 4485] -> 0.2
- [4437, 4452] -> -0.5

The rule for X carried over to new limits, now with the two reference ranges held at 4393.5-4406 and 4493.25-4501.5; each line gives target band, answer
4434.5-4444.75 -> -0.6 angstrom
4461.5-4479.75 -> -0.5 angstrom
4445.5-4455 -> -0.2 angstrom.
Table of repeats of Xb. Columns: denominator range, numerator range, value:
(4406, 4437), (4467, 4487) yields 0.92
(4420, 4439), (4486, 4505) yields 0.89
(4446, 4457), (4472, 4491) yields 0.93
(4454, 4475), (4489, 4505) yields 0.92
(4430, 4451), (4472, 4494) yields 0.90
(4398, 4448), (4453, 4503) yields 0.93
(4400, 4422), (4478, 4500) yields 0.91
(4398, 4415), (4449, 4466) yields 0.96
